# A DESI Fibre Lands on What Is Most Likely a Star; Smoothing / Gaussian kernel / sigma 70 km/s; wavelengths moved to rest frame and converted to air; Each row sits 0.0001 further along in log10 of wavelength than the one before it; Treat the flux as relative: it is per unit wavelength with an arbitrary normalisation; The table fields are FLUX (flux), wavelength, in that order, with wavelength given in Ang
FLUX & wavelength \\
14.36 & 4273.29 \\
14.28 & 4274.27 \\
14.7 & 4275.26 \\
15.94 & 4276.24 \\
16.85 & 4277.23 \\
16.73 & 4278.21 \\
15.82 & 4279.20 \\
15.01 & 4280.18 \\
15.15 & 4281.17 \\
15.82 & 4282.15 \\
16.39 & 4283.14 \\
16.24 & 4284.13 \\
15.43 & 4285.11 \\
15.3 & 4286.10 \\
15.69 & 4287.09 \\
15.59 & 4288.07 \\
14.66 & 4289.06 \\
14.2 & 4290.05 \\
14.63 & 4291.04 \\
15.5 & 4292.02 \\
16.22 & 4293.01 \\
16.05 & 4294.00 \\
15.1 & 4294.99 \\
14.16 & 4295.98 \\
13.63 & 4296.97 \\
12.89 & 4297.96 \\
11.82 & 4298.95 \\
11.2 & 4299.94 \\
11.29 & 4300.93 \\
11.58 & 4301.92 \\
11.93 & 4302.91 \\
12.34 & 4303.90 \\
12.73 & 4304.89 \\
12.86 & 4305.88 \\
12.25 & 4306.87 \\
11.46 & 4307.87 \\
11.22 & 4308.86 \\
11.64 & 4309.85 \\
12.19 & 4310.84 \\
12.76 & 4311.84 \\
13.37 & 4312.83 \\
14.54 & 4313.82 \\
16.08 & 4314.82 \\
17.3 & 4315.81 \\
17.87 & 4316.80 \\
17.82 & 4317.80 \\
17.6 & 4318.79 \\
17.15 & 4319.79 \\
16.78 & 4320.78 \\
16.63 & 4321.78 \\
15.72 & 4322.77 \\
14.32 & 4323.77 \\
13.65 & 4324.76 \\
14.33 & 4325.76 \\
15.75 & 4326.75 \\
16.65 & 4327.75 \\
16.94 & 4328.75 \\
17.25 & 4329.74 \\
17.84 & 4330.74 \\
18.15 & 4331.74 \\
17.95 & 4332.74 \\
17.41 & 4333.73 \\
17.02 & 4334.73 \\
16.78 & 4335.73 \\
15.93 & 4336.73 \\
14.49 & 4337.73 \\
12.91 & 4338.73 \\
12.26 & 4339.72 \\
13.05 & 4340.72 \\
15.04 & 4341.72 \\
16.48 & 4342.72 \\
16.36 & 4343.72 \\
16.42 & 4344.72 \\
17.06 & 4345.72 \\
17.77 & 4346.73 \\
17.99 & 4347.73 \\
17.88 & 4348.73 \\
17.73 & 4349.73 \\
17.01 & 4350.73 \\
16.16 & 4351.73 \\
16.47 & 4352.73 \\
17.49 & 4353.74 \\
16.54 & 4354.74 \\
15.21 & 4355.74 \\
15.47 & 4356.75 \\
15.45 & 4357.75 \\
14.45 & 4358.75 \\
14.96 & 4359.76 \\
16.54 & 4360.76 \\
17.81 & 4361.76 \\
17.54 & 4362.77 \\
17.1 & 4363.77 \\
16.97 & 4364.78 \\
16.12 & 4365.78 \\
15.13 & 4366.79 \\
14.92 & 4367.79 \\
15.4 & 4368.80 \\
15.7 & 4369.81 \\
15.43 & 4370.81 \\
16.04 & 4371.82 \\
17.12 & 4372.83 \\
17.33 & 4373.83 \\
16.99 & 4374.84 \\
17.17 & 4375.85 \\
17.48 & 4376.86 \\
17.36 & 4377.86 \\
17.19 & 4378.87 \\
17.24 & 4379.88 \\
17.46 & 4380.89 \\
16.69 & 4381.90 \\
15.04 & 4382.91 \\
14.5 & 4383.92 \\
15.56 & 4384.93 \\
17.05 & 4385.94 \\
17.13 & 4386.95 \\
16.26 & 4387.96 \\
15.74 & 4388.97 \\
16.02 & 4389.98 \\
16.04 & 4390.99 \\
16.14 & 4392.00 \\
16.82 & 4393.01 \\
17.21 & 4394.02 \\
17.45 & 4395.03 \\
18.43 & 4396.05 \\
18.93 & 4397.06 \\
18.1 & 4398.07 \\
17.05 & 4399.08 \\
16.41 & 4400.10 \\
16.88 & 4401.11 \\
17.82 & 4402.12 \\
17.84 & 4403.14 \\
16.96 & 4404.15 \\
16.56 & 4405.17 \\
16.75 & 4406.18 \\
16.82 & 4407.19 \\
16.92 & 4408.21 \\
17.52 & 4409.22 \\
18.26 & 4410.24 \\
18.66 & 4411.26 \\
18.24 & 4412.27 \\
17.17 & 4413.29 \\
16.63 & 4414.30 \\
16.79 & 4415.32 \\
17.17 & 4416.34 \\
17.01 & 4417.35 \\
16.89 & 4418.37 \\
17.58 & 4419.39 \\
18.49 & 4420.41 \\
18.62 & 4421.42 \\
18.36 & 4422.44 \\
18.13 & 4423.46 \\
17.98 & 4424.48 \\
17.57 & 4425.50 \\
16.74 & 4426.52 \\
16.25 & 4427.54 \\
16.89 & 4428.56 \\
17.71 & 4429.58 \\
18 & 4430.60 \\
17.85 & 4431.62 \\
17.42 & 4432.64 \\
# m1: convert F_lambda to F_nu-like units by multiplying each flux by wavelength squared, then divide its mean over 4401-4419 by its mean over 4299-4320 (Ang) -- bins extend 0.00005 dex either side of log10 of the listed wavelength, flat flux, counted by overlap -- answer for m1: 1.33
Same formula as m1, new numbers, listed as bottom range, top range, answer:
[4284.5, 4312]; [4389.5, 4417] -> 1.35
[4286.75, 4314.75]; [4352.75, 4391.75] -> 1.26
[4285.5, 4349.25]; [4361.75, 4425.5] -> 1.17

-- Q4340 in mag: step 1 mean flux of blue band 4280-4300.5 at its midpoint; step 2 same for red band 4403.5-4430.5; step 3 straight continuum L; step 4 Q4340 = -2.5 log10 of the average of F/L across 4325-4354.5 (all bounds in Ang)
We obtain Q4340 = -0.04 mag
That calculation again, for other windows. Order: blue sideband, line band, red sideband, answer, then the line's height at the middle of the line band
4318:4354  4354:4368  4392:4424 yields 0.04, 16.7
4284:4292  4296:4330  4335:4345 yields 0.07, 15.1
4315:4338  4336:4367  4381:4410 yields 0.04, 16.7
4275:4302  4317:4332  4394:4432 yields -0.06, 15.6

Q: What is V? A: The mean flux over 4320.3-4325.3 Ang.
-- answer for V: 15.4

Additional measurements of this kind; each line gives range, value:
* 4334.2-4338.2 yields 16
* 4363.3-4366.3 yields 16.7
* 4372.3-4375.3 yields 17.1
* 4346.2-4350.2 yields 17.8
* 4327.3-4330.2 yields 17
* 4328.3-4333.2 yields 17.6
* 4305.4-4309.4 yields 11.9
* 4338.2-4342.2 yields 13.3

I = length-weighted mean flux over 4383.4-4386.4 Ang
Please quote 15.7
